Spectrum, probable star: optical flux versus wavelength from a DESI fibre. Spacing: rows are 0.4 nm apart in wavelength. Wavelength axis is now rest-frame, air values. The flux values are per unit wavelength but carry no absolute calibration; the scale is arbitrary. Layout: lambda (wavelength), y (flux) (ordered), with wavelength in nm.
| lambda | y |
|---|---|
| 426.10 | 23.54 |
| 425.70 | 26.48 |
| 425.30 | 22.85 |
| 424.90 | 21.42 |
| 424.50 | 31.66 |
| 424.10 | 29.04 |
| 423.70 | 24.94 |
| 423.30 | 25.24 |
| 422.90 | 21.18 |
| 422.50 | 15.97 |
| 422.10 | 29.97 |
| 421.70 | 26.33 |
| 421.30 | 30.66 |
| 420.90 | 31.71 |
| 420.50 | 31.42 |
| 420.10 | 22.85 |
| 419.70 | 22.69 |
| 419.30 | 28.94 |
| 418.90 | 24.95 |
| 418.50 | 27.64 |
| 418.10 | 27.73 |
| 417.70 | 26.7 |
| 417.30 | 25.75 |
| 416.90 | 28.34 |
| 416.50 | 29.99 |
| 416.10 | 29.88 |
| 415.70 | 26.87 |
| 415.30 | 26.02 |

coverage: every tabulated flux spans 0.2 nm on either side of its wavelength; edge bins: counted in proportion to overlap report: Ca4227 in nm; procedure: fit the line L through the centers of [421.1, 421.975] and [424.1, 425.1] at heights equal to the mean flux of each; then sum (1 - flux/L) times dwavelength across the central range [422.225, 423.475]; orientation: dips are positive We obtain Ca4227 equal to 0.299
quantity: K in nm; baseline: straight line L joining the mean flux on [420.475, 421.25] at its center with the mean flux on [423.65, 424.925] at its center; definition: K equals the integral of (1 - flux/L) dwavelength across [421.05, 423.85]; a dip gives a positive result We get 0.45 nm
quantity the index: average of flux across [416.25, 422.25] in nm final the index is 27.7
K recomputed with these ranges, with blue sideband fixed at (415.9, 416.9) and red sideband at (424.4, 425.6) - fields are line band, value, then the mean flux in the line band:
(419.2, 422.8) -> 0.078 nm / 26.5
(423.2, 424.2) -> -0.026 nm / 26.3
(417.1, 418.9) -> 0.125 nm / 26.7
